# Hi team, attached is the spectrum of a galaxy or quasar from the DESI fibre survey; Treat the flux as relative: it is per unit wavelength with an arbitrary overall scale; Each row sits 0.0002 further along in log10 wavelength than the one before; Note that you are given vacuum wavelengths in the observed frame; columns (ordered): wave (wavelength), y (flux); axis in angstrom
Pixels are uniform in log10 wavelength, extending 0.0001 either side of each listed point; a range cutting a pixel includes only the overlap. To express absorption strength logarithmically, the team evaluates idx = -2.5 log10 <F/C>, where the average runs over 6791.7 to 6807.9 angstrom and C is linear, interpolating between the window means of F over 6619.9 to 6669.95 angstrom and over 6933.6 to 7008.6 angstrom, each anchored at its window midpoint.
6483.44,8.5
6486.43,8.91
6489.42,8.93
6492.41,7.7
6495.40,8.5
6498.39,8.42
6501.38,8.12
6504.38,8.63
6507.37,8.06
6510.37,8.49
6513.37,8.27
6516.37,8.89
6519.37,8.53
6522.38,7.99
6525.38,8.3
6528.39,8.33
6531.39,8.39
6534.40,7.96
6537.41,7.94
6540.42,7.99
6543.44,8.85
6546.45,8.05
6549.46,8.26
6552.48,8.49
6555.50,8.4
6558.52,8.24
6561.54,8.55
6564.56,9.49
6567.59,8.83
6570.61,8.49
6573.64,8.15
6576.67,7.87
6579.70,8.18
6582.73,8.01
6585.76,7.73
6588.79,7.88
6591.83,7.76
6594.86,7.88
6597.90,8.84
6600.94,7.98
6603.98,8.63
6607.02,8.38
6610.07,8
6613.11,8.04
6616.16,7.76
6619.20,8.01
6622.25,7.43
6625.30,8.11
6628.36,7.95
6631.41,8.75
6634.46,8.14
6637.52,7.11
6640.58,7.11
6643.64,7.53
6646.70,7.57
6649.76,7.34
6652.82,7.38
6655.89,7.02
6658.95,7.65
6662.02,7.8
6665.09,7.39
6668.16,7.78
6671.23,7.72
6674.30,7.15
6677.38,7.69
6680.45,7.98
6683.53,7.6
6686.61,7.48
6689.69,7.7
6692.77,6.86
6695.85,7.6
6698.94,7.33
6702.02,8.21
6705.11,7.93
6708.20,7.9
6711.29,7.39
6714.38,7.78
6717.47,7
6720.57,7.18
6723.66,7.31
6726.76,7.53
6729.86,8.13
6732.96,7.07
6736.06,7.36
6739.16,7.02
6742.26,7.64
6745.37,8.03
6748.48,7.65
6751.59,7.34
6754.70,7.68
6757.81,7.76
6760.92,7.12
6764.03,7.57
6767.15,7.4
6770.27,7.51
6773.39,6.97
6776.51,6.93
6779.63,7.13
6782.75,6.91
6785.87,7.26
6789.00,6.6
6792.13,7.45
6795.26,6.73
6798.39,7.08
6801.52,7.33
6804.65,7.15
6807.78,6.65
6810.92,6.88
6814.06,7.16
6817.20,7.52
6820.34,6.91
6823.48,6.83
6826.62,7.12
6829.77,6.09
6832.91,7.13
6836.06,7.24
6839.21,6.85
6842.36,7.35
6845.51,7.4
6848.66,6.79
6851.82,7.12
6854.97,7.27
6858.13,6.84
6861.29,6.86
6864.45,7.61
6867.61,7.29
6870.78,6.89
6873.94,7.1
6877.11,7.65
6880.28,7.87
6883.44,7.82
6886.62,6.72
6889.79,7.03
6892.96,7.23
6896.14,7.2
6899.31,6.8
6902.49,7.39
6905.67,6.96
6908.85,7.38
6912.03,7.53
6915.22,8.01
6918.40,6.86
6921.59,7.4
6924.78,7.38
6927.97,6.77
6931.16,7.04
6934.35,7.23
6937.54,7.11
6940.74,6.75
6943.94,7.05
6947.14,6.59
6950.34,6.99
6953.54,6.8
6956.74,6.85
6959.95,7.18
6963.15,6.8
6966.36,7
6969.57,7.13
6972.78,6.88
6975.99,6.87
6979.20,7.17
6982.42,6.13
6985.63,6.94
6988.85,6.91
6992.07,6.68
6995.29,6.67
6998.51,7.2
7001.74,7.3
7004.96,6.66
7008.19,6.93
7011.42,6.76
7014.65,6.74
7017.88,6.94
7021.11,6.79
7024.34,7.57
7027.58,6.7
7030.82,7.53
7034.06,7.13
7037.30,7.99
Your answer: 0.03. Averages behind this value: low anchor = 7.63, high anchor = 6.9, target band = 7.08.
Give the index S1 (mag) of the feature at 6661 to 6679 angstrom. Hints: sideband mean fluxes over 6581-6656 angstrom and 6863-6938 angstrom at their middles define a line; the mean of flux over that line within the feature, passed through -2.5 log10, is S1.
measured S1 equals 0.02 mag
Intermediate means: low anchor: 7.87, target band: 7.59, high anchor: 7.26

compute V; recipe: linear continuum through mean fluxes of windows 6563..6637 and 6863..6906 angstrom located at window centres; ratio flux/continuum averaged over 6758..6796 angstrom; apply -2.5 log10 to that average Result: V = 0.06 mag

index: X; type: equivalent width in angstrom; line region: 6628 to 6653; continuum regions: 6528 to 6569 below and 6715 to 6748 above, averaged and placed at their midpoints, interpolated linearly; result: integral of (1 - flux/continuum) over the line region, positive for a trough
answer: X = 0.9 angstrom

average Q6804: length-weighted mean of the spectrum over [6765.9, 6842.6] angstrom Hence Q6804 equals 7.04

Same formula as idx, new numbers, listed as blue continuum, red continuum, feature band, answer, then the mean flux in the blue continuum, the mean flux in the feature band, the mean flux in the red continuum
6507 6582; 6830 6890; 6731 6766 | 0.016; 8.36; 7.48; 7.18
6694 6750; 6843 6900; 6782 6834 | 0.055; 7.55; 6.99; 7.2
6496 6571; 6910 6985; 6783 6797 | 0.082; 8.4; 7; 7.02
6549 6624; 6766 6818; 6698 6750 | -0.014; 8.21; 7.56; 7.09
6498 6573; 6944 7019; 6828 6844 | 0.066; 8.4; 6.94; 6.88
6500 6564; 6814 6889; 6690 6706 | 0.019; 8.34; 7.58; 7.14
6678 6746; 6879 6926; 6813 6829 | 0.053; 7.54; 7.05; 7.3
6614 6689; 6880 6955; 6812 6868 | 0.034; 7.65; 7.07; 7.15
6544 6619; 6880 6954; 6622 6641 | 0.031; 8.25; 7.86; 7.16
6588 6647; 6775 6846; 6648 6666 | 0.047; 7.95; 7.43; 7.03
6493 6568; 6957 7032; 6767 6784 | 0.072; 8.38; 7.12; 6.93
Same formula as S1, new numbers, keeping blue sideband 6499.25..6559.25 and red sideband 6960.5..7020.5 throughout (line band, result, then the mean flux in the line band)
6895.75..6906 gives 0.010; 7.09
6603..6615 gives -0.022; 8.23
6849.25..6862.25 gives 0.043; 7.01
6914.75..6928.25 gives -0.027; 7.27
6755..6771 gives 0.014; 7.49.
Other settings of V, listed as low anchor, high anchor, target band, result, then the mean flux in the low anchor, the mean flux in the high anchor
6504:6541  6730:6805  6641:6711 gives 0.01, 8.29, 7.3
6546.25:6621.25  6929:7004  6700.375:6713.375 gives -0.01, 8.23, 6.92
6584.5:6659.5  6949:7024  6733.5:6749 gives 0.00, 7.84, 6.9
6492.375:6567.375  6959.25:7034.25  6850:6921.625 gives 0.00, 8.37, 6.94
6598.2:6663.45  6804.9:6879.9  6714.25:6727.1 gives 0.03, 7.81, 7.08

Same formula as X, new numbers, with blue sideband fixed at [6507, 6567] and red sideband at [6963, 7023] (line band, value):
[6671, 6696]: 1.21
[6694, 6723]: 0.90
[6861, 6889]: -0.23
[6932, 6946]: 0.06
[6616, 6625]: 0.36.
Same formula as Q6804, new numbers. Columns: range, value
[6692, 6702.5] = 7.48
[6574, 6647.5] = 7.95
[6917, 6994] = 6.94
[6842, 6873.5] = 7.13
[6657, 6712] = 7.62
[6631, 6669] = 7.54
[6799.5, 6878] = 7.08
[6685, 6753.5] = 7.52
